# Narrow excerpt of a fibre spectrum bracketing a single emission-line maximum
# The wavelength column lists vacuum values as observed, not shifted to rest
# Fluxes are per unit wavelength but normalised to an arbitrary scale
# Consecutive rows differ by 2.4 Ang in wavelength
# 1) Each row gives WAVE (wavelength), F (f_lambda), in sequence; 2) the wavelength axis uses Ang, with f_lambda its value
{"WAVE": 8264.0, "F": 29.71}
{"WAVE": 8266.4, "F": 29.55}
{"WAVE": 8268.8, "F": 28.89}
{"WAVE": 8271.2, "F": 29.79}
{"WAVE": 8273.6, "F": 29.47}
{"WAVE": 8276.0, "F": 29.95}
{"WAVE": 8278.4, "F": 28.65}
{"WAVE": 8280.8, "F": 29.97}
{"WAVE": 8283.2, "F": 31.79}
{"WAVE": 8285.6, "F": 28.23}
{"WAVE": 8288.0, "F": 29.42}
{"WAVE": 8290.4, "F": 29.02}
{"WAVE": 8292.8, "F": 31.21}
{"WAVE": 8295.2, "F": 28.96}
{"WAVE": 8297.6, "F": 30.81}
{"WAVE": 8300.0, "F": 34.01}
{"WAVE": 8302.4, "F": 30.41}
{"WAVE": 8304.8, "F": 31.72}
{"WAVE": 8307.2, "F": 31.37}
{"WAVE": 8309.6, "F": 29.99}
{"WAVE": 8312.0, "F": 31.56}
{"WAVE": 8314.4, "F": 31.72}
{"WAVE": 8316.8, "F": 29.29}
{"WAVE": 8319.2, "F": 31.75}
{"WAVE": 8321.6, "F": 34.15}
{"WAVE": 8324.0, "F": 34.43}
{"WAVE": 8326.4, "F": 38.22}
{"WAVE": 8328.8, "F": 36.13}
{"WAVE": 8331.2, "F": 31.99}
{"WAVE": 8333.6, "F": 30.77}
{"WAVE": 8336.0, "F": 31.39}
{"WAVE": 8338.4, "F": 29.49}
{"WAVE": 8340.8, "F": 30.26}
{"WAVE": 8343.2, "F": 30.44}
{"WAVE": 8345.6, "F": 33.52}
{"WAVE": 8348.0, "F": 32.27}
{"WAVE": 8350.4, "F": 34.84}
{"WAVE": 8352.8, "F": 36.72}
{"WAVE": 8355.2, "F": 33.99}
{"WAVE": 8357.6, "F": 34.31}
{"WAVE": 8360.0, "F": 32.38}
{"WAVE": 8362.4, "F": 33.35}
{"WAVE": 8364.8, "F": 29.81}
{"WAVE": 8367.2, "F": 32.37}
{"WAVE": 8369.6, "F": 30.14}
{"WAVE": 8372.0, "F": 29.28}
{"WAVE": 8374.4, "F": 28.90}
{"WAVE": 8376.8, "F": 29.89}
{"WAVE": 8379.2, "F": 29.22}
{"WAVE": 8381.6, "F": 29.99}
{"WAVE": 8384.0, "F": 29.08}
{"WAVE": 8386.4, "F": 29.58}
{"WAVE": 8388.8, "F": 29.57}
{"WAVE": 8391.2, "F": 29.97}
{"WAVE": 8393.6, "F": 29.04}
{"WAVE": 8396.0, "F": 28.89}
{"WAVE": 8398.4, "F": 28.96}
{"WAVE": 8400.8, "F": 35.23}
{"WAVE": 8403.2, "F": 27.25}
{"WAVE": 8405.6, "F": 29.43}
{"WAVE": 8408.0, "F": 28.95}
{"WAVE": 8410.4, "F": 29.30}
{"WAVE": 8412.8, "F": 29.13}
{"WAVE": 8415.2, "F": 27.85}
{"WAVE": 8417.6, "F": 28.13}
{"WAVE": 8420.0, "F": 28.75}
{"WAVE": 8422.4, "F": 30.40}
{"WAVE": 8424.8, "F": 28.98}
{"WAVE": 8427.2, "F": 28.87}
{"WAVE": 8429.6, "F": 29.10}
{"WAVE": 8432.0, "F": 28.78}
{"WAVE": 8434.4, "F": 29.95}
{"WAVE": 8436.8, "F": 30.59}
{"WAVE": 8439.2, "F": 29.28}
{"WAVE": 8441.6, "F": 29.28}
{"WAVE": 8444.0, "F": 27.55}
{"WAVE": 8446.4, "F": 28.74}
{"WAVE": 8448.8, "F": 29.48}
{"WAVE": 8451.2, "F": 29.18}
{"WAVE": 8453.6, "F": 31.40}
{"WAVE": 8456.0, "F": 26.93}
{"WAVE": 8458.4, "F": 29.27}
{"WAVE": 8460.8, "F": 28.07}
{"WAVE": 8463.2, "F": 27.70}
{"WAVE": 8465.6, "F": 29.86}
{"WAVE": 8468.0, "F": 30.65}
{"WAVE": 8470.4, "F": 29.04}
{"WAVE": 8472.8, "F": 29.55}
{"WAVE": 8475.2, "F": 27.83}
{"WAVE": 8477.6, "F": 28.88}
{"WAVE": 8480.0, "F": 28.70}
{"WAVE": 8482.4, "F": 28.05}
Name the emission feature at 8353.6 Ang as [N II]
